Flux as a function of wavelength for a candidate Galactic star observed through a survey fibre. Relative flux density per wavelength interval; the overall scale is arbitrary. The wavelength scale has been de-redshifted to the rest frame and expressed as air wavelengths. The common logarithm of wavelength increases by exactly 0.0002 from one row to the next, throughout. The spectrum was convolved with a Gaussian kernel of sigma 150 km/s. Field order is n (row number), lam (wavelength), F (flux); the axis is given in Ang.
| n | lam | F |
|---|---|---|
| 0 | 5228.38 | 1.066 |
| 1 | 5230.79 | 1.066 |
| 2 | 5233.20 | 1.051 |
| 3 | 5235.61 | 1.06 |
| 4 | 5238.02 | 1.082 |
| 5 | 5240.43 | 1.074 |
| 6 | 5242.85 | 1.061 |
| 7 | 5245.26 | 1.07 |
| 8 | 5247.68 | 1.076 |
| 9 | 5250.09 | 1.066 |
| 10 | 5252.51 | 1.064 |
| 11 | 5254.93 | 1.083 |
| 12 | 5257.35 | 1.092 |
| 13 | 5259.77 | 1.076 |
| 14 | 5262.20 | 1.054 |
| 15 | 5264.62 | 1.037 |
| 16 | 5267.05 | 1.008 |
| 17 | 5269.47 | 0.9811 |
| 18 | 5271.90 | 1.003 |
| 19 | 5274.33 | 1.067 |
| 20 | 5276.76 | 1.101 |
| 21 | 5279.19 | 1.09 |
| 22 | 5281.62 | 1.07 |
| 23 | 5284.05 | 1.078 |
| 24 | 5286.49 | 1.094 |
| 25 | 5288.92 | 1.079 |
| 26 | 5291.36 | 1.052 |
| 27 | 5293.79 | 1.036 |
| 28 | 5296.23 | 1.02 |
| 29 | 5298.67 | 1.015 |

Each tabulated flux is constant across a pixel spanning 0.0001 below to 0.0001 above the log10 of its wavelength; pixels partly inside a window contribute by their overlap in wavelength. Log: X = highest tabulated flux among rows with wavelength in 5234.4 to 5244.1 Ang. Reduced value 1.082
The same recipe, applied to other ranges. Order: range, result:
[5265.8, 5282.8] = 1.101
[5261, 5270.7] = 1.054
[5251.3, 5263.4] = 1.092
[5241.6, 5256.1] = 1.083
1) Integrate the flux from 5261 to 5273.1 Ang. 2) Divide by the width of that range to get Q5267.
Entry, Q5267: 1.02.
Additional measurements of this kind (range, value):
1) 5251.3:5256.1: 1.07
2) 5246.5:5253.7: 1.07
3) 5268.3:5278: 1.04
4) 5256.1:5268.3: 1.05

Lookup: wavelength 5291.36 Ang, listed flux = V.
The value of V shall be 1.052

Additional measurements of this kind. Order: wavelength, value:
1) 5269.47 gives 0.9811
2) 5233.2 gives 1.051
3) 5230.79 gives 1.066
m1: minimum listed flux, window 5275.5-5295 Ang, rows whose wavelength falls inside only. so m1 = 1.036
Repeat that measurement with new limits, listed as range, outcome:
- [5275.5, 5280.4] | 1.09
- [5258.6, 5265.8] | 1.037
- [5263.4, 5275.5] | 0.9811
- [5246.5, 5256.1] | 1.064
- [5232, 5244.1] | 1.051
